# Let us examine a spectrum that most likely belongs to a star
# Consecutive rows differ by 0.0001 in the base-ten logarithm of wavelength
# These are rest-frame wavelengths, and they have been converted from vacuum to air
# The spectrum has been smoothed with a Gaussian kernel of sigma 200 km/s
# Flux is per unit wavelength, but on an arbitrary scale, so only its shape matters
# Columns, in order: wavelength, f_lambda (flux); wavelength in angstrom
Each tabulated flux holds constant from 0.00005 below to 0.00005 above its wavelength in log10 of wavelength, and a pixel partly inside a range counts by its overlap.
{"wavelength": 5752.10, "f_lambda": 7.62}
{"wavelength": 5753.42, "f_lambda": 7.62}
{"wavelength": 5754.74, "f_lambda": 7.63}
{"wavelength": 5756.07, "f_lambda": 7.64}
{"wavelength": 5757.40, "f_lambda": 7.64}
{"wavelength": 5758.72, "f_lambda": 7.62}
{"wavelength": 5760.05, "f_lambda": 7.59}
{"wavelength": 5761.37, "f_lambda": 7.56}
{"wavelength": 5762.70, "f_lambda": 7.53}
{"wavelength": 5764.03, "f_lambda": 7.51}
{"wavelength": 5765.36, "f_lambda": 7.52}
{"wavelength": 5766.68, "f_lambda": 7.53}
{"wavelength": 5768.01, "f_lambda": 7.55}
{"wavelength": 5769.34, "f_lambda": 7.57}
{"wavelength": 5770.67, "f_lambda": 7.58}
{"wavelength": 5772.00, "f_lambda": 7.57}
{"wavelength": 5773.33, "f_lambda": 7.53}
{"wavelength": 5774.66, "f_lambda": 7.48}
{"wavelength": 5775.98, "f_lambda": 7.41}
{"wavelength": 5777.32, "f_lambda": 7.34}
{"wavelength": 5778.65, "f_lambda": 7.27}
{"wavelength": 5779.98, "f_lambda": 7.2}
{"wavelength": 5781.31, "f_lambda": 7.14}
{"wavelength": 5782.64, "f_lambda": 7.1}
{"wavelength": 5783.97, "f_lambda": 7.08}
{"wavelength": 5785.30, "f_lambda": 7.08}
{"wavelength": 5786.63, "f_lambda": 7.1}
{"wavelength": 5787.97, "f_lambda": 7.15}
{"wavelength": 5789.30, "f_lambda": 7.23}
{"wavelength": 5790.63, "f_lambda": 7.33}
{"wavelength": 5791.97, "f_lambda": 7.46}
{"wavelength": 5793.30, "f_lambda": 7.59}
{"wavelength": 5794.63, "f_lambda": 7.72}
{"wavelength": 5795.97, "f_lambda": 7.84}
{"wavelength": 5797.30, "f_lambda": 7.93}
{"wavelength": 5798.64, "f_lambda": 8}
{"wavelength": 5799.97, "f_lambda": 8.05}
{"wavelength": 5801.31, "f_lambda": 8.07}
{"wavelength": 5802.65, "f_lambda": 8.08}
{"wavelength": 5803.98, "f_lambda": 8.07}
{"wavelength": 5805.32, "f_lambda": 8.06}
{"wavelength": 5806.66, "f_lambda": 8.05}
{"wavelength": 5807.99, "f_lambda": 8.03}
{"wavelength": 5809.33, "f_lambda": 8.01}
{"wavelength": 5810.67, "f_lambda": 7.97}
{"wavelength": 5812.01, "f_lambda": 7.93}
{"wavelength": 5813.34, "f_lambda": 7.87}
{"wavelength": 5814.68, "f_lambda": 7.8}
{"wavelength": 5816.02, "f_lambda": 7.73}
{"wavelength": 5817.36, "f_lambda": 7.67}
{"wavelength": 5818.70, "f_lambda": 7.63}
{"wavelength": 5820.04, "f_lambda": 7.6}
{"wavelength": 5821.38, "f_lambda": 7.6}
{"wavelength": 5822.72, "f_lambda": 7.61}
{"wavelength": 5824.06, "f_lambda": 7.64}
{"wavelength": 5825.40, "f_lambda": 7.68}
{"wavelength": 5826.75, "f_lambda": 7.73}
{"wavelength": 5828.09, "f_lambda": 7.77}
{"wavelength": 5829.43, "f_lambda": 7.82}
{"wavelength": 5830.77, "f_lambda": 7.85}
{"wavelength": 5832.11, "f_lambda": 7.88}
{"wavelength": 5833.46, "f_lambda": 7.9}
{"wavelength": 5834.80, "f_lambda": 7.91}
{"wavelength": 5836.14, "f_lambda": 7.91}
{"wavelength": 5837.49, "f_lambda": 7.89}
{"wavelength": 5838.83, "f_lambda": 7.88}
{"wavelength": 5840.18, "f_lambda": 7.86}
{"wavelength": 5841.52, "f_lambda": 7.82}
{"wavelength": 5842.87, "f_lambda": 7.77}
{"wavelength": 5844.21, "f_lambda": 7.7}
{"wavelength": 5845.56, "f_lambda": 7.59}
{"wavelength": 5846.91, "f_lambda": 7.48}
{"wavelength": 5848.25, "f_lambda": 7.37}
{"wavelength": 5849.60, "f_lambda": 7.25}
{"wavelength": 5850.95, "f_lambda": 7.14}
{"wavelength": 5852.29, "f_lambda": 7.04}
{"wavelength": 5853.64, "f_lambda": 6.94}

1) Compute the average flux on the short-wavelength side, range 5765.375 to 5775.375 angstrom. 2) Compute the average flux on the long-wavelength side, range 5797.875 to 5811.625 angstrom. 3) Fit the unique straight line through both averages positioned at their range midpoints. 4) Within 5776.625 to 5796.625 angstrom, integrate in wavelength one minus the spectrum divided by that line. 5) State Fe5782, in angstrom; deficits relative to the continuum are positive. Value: 1.2 angstrom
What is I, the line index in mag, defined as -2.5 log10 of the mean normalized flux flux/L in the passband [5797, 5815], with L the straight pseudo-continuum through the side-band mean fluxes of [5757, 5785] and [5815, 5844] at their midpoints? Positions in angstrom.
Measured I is -0.05 mag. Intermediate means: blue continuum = 7.44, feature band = 8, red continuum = 7.77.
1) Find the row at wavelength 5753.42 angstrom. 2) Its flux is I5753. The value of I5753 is 7.62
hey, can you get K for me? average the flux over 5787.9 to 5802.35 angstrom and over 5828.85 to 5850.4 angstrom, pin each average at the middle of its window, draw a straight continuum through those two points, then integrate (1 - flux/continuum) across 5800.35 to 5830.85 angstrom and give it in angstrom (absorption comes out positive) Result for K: -0.48 angstrom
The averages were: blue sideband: 7.7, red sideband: 7.74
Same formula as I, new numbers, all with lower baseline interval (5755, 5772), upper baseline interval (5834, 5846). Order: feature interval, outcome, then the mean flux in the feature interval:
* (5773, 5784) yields 0.05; 7.29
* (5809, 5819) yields -0.01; 7.83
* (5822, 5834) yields 0.00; 7.76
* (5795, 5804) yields -0.04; 7.99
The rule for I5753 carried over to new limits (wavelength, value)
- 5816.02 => 7.73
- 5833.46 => 7.9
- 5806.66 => 8.05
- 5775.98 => 7.41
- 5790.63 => 7.33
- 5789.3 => 7.23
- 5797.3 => 7.93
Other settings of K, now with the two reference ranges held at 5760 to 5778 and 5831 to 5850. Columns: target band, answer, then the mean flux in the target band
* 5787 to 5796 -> 0.18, 7.43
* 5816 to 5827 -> 0.04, 7.64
